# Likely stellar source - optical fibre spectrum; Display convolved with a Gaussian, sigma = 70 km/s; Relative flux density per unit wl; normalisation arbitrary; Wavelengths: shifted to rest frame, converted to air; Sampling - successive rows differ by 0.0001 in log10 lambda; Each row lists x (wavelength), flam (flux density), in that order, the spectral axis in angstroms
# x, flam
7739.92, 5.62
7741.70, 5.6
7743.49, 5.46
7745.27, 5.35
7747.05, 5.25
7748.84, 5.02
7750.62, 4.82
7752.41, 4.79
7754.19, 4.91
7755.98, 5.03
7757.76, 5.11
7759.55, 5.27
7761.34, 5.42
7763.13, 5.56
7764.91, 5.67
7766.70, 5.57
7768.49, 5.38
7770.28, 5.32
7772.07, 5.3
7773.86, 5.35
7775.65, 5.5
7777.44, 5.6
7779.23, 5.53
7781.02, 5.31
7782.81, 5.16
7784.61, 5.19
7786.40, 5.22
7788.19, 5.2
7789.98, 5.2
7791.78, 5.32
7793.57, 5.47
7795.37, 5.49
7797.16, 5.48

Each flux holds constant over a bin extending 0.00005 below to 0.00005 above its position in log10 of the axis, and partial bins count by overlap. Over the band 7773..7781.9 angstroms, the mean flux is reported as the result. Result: 5.46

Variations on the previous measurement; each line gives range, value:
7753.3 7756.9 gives 4.98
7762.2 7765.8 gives 5.62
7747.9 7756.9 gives 4.92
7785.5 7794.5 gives 5.28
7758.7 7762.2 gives 5.34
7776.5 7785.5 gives 5.36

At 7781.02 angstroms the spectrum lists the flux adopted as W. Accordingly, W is 5.31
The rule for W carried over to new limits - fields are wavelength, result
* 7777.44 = 5.6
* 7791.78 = 5.32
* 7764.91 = 5.67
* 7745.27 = 5.35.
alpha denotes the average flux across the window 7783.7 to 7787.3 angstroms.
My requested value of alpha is 5.2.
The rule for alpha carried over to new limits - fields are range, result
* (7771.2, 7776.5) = 5.38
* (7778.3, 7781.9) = 5.43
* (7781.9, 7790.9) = 5.19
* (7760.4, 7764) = 5.48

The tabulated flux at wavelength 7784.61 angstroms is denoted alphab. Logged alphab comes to 5.19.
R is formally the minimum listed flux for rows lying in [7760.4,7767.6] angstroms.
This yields 5.42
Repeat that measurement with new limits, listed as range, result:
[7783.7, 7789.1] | 5.19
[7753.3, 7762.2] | 4.91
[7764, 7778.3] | 5.3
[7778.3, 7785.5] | 5.16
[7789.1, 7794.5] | 5.2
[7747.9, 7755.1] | 4.79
